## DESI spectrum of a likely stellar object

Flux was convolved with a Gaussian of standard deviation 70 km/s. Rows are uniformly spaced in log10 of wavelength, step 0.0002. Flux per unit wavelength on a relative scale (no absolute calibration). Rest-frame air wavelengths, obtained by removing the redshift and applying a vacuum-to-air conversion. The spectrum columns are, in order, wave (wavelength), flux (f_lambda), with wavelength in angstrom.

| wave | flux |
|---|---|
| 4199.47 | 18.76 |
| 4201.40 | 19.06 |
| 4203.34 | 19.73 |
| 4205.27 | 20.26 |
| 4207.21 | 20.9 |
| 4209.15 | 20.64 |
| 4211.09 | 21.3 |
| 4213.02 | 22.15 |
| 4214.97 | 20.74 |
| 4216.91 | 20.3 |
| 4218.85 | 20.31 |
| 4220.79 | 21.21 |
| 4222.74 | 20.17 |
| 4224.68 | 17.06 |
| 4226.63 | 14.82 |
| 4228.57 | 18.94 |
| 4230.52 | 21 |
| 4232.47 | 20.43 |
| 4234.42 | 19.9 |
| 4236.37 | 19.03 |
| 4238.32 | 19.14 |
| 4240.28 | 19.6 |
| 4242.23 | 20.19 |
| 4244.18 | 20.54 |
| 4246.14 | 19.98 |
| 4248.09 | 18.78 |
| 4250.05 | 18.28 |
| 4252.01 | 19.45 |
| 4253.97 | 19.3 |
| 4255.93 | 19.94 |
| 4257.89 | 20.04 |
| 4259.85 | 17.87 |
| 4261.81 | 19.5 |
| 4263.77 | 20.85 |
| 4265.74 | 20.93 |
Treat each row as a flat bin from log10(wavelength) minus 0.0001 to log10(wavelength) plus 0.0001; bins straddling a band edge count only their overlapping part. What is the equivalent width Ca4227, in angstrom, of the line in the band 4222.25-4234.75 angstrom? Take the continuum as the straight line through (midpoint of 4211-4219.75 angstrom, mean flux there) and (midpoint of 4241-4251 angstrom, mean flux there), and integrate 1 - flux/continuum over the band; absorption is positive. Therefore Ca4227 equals 0.95 angstrom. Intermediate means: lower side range 20.9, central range 18.8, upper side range 19.6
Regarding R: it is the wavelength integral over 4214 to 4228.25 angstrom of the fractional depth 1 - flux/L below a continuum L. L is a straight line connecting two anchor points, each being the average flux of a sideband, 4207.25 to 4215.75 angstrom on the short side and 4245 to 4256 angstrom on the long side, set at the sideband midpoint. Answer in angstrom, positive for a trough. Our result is 1.0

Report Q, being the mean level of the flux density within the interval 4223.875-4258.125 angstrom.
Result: 19.2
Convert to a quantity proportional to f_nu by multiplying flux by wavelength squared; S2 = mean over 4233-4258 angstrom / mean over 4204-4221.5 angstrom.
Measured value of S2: 1.0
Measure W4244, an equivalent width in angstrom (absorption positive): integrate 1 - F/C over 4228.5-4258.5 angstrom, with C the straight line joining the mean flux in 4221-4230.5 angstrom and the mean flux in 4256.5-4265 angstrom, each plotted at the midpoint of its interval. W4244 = -1.1 angstrom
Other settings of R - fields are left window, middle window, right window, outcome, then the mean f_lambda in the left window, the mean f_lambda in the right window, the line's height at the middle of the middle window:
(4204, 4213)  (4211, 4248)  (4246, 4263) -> 0.7 angstrom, 20.9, 19.2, 20.1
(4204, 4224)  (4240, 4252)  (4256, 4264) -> 0.2 angstrom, 20.7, 19.5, 19.9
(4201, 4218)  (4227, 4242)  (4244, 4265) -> 0.3 angstrom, 20.6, 19.5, 20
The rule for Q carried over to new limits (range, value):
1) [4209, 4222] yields 21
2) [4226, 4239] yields 19.2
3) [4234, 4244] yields 19.6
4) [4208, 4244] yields 19.9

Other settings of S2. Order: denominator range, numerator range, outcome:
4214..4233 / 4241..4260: 1.01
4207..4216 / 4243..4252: 0.93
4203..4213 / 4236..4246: 0.97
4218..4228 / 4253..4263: 1.05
